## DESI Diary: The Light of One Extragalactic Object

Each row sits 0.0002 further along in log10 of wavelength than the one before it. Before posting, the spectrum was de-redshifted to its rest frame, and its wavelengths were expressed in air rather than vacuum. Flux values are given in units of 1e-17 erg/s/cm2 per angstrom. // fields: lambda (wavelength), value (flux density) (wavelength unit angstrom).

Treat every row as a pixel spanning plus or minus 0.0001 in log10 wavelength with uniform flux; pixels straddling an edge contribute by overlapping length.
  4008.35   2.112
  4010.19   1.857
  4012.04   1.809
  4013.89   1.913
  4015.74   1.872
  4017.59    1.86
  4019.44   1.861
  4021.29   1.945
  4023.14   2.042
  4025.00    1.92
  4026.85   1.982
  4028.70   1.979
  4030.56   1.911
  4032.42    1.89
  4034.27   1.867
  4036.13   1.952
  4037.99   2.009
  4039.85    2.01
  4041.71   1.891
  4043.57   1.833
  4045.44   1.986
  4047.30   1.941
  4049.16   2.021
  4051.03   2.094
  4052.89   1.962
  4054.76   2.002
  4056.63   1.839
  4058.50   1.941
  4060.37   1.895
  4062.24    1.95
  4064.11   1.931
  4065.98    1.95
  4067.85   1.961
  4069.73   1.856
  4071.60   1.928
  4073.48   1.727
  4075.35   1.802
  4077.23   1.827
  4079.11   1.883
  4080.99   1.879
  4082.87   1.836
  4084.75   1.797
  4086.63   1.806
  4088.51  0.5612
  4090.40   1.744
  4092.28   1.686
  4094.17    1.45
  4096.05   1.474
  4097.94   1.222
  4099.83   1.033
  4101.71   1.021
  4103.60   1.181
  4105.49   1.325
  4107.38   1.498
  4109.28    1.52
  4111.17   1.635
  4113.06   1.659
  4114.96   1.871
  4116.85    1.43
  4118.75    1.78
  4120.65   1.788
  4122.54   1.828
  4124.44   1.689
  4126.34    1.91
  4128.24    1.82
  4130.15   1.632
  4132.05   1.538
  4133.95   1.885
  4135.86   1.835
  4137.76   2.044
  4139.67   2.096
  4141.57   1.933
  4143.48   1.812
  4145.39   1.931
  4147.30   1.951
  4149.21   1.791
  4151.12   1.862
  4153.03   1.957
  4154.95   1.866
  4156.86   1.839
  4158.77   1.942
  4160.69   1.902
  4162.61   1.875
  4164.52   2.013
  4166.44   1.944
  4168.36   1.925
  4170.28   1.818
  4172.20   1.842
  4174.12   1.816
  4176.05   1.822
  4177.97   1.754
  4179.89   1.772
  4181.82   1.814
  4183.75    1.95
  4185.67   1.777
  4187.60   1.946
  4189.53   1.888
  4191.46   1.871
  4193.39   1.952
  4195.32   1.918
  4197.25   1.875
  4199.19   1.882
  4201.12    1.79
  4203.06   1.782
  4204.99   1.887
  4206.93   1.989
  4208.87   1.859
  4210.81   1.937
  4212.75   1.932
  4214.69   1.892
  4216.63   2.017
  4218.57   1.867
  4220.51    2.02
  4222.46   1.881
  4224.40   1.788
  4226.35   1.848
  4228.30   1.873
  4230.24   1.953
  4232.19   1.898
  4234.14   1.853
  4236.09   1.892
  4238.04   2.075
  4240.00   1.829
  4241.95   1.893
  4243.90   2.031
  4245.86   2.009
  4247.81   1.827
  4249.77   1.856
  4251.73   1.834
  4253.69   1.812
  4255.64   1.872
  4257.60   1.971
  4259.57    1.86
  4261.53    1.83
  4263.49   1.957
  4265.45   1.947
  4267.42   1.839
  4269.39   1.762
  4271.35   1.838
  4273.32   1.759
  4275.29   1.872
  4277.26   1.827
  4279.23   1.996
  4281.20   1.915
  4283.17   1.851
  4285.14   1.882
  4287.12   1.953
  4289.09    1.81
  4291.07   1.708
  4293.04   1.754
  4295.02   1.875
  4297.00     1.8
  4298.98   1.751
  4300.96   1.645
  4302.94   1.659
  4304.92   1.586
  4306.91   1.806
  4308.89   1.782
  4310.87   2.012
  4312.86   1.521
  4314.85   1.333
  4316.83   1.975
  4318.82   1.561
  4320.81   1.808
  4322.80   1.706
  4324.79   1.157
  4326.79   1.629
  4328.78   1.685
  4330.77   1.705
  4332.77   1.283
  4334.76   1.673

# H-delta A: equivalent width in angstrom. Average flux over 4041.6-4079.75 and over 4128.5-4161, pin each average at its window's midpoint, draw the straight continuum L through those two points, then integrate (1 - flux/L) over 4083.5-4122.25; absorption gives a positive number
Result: 8.4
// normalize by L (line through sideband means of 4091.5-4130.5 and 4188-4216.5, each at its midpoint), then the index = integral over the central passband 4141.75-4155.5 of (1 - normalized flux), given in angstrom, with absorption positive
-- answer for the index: -1.6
